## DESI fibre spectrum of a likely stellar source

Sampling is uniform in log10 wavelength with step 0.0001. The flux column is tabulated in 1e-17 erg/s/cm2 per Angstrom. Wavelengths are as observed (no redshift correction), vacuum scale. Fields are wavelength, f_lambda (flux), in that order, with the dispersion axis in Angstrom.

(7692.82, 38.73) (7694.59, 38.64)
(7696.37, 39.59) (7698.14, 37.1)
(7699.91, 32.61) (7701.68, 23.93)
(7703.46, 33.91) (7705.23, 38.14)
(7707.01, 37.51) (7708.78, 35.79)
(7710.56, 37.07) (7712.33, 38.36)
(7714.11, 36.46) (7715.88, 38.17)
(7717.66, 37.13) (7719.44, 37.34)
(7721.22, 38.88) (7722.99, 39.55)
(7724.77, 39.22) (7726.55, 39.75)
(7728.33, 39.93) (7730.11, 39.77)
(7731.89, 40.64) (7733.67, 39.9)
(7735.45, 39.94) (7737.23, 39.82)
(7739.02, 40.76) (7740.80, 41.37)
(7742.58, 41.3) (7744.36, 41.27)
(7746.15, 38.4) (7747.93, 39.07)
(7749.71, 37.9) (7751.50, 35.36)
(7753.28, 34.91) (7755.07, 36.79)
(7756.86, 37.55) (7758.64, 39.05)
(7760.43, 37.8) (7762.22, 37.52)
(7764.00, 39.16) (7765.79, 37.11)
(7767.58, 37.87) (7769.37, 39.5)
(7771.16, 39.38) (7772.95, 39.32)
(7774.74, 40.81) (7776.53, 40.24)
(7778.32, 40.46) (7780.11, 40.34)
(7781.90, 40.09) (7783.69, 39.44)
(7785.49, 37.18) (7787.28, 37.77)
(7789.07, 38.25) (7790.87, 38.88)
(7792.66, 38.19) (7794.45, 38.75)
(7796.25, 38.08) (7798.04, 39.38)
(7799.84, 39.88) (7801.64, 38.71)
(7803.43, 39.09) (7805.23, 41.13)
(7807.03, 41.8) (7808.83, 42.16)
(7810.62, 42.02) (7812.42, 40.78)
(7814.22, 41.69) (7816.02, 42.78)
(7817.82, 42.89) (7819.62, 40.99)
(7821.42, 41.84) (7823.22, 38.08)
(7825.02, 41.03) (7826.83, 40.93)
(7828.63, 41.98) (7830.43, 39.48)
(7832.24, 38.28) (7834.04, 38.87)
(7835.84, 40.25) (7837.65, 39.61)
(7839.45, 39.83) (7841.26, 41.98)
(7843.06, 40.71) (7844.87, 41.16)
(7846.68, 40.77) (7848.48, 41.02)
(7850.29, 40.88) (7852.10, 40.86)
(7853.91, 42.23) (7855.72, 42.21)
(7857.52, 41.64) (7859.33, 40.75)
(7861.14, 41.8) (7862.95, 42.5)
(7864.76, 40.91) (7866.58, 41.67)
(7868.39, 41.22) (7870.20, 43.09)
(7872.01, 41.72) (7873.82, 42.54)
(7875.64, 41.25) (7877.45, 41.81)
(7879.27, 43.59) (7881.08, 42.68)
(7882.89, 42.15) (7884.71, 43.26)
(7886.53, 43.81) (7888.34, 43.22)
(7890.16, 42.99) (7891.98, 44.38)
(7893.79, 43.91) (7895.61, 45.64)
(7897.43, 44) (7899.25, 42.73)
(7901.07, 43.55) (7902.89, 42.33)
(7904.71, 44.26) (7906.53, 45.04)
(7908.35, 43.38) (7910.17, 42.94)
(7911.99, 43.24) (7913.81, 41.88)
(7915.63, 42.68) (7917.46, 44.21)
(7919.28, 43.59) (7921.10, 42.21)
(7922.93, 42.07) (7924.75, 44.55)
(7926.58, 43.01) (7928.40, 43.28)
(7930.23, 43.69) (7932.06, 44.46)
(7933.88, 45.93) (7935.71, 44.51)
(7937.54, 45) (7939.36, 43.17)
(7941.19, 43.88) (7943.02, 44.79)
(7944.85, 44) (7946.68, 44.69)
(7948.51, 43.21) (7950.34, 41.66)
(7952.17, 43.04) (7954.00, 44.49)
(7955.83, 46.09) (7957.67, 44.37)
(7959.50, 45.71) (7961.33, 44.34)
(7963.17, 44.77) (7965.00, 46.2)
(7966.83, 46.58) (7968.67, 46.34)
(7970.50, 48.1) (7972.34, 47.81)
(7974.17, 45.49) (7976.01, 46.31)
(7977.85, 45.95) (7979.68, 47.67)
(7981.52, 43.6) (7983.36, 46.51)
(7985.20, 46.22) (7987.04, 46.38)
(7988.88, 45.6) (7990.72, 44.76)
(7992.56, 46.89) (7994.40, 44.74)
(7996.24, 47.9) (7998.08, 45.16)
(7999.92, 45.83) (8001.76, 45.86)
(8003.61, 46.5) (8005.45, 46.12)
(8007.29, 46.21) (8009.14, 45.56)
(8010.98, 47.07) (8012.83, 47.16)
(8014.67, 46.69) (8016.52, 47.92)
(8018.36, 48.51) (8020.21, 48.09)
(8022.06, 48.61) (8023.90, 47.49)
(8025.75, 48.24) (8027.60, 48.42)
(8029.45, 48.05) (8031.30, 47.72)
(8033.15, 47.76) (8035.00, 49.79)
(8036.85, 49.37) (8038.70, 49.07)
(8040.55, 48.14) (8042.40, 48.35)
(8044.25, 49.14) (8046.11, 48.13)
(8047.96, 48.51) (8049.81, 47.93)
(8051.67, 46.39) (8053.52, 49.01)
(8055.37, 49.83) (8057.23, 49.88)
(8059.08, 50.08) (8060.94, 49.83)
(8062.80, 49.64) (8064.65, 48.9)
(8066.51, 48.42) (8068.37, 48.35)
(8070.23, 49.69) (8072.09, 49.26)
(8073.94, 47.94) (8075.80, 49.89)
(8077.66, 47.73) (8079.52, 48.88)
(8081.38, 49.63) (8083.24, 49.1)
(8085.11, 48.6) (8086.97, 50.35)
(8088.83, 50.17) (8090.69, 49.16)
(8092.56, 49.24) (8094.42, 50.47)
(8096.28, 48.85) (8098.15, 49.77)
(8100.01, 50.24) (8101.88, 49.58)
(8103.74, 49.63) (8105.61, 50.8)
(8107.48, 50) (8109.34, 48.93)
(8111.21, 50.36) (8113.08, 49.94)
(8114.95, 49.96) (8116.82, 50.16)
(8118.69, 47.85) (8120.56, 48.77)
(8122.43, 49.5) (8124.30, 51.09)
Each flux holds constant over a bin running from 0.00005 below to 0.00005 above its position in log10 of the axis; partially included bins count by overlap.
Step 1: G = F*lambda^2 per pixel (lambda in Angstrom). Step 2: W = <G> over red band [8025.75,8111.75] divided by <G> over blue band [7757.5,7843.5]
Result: 1.3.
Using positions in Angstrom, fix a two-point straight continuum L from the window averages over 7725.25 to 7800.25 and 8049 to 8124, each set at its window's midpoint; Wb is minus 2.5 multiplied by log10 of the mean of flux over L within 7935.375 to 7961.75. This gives 0.02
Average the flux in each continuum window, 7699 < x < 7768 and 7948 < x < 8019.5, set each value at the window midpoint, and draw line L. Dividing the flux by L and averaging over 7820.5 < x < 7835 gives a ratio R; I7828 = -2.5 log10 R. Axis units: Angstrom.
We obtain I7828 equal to 0.02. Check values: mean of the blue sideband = 37.9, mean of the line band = 40.1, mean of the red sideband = 45.9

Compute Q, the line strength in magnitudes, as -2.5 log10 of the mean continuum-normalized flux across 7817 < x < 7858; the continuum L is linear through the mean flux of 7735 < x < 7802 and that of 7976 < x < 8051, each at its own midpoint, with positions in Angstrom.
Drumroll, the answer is 0.012 mag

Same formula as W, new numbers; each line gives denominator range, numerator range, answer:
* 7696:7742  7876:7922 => 1.20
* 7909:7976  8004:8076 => 1.12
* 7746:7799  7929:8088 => 1.30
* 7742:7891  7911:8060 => 1.19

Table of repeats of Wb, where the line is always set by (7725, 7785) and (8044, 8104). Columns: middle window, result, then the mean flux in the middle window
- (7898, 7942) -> 0.019 mag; 43.6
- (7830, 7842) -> 0.052 mag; 39.7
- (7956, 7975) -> -0.005 mag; 46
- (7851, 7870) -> 0.022 mag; 41.6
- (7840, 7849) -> 0.023 mag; 41.1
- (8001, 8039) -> -0.003 mag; 47.6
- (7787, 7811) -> 0.026 mag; 39.6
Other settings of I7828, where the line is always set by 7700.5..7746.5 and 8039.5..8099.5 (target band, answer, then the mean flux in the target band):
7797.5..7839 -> 0.02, 40.6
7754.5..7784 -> 0.02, 39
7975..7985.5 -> 0.01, 46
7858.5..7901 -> 0.01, 42.7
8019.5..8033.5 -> -0.01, 48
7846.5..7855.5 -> 0.02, 41.3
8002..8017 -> 0.01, 46.6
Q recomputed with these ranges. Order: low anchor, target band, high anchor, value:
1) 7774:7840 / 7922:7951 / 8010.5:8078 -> 0.02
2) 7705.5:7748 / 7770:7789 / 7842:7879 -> 0.02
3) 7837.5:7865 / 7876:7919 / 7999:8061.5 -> -0.01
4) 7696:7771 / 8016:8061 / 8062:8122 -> -0.02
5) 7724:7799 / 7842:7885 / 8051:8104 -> 0.01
